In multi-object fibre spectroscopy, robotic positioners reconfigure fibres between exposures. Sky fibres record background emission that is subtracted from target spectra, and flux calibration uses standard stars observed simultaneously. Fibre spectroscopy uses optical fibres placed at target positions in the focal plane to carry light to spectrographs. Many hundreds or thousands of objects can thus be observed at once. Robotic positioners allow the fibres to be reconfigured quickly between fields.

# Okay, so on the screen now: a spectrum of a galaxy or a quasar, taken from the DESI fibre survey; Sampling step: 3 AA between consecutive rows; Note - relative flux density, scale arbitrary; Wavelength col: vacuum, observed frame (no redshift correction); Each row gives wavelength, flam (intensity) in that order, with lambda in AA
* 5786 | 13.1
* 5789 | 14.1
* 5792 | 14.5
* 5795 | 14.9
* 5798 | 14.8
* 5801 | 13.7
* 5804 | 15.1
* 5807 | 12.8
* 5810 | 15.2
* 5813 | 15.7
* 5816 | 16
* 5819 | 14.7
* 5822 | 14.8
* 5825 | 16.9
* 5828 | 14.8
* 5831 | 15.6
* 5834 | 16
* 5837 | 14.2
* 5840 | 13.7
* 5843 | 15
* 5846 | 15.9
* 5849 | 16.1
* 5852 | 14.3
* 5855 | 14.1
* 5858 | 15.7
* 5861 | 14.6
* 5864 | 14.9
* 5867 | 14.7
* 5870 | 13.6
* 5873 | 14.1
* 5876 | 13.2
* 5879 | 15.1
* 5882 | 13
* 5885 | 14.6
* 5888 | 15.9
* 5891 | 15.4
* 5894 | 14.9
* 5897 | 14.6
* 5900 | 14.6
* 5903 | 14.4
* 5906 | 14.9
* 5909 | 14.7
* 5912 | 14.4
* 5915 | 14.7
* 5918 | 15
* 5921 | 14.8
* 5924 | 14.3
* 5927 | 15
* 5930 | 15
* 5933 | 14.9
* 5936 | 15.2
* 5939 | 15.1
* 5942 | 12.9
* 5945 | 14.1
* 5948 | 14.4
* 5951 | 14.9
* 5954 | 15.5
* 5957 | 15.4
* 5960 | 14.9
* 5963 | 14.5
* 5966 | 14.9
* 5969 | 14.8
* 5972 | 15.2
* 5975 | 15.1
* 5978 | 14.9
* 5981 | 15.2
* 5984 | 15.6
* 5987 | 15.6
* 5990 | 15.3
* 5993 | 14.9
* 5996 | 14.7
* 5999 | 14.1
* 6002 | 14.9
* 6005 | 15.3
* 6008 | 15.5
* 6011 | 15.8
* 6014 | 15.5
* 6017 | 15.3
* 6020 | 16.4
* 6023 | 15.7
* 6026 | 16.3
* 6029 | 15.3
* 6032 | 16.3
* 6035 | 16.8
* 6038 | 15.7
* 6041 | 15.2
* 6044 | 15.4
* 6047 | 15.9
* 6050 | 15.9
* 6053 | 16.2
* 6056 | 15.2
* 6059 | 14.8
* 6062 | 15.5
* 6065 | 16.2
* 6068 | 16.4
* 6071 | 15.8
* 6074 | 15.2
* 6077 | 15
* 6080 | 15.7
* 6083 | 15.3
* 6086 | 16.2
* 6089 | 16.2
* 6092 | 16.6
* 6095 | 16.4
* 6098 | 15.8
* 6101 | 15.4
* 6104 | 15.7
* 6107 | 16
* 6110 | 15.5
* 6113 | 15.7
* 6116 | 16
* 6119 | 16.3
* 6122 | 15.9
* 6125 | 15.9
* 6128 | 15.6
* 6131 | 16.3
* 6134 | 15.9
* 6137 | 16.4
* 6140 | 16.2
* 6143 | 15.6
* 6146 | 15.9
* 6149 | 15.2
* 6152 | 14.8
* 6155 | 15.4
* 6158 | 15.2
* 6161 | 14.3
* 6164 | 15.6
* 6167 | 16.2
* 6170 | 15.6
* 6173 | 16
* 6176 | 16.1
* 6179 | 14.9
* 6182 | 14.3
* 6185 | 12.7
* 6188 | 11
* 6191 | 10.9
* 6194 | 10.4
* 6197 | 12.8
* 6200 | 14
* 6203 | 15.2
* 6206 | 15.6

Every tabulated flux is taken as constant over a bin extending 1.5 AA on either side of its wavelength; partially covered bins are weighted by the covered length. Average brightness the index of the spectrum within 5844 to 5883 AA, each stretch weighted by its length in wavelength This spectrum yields 14.6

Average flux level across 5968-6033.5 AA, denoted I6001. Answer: 15.4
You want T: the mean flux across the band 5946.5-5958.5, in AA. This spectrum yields 15.1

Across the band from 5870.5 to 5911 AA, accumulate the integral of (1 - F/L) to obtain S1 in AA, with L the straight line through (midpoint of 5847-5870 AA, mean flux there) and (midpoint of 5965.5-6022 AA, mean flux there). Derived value 1.07 AA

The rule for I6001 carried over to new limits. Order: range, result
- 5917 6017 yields 15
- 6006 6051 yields 15.8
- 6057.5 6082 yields 15.6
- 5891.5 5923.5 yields 14.7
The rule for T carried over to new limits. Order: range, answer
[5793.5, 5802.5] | 14.5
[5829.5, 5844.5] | 14.9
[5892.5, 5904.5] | 14.6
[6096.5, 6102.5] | 15.6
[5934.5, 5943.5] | 14.4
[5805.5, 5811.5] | 14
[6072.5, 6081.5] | 15.3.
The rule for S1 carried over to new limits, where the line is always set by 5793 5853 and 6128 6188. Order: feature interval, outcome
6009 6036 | -1.3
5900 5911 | 0.3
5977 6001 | 0.2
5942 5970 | 0.7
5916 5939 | 0.3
